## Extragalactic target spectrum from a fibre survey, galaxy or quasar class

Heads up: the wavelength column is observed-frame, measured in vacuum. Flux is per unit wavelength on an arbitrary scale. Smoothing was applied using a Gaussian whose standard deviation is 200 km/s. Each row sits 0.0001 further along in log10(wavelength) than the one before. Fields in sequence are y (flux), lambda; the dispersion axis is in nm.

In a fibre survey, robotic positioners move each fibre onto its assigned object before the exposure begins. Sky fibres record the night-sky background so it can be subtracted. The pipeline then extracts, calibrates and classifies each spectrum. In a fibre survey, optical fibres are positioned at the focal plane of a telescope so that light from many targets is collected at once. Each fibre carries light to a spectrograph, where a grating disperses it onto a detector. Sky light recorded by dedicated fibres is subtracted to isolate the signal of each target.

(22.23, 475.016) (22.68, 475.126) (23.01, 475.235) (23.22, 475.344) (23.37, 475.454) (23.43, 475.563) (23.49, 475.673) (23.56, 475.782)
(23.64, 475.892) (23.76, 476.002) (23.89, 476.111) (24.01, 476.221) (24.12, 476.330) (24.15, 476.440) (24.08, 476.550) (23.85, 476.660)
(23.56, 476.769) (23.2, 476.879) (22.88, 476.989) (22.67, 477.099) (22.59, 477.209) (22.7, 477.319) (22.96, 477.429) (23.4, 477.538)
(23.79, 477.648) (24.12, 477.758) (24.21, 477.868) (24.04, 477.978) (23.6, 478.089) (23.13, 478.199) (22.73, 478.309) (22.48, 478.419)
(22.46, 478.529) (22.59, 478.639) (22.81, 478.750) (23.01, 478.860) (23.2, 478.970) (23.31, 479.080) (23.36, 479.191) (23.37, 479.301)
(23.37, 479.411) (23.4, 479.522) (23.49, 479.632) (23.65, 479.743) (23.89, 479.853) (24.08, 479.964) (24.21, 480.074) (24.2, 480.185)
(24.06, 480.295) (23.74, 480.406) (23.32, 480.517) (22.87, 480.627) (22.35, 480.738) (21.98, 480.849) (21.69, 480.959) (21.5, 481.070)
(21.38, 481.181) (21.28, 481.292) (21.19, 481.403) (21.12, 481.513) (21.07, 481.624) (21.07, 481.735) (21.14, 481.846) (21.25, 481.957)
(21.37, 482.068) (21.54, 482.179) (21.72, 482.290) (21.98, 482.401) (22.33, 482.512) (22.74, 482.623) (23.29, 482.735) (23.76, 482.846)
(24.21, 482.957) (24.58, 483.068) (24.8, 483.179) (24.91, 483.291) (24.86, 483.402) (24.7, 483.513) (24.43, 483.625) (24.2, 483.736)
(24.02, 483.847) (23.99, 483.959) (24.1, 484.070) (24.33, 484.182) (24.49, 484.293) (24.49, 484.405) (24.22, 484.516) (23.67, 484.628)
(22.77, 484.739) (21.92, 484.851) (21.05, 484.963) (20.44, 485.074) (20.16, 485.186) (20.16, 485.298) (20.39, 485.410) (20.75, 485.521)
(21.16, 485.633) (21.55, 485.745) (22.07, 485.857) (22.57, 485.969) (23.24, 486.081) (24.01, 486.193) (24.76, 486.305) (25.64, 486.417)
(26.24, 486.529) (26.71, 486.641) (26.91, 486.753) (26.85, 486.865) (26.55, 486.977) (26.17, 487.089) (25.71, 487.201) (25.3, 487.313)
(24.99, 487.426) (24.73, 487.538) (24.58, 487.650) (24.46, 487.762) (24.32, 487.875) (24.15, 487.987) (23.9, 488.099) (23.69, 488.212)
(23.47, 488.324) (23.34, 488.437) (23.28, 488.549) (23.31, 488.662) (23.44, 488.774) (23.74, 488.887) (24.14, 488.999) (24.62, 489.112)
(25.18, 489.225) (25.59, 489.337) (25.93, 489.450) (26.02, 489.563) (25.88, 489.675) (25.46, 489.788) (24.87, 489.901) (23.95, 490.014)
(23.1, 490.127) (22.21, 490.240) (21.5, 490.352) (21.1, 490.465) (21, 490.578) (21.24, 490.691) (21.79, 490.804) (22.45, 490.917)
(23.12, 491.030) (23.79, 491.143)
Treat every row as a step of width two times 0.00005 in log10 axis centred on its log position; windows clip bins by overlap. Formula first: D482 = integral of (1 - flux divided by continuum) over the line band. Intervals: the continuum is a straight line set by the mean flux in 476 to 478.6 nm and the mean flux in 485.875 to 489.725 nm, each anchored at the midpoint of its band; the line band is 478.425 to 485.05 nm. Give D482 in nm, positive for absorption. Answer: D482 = 0.27 nm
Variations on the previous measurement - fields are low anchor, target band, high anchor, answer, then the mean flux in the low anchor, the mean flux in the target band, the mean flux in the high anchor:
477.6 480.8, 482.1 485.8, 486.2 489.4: 0.19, 23.4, 22.9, 24.8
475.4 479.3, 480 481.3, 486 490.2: 0.06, 23.4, 22.8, 24.8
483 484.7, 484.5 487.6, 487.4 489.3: 0.08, 24.4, 23.6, 24.1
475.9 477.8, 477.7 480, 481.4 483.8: 0.00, 23.5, 23.3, 22.9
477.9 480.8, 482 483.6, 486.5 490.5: 0.03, 23.3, 23.3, 24.6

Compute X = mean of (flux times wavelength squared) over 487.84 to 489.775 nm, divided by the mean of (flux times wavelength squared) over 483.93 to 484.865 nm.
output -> 1.0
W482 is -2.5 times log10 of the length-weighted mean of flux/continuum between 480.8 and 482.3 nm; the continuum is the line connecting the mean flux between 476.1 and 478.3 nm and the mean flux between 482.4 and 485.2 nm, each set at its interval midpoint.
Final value 0.11 mag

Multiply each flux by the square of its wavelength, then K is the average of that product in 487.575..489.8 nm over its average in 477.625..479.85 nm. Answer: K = 1.1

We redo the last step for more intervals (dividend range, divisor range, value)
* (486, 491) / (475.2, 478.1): 1.08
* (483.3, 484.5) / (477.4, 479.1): 1.07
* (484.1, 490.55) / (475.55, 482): 1.07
